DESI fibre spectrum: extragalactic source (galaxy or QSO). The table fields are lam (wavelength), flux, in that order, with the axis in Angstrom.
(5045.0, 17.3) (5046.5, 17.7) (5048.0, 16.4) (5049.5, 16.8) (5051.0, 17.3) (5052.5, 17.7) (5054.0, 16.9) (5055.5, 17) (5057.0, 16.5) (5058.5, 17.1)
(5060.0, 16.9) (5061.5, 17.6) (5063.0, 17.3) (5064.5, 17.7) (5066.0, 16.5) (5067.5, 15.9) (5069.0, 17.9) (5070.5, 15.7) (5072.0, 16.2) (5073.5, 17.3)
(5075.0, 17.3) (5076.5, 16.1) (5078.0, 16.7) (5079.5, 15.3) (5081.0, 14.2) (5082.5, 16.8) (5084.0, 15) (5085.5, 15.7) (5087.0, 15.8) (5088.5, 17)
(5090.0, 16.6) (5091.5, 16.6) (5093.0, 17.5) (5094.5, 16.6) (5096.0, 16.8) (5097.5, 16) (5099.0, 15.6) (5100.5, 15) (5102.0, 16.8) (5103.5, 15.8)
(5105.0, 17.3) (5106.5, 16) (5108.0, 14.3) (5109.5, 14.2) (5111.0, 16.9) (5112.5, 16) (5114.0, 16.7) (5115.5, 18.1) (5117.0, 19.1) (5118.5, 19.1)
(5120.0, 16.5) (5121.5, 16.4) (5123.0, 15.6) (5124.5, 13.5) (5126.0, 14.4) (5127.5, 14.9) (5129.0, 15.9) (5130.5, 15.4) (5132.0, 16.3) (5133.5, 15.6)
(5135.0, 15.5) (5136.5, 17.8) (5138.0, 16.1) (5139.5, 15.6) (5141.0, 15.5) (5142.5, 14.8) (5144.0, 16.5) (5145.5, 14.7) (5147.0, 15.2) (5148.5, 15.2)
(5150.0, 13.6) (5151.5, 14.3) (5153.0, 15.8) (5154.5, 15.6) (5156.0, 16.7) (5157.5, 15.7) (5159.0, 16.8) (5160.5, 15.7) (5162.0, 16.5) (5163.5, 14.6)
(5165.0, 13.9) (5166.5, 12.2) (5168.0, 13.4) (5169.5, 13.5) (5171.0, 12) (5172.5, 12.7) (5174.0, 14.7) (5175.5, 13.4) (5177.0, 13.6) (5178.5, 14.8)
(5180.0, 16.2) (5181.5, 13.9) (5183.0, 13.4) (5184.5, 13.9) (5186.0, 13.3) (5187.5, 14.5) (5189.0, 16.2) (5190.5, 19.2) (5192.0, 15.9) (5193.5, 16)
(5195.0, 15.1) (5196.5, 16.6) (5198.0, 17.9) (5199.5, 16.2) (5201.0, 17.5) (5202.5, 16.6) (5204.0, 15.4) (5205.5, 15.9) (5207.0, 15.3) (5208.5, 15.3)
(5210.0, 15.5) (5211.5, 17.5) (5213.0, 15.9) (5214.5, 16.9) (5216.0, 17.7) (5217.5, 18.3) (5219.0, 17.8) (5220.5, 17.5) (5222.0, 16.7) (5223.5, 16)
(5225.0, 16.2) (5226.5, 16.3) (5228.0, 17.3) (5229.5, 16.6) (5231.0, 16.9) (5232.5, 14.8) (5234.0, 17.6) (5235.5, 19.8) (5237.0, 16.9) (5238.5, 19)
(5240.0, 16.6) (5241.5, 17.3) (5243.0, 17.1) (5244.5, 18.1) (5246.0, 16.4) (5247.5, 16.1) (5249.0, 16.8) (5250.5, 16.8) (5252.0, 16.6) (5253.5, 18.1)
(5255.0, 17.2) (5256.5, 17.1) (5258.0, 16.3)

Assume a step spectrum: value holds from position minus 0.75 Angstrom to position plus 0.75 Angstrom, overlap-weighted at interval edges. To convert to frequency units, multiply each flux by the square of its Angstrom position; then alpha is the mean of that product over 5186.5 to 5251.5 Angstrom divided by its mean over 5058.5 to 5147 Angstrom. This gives 1.08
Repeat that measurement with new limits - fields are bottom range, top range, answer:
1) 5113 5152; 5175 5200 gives 0.99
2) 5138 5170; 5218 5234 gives 1.14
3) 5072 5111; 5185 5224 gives 1.06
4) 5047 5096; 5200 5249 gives 1.07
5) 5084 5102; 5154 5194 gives 0.94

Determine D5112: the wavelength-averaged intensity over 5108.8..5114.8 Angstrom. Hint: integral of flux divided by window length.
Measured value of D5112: 16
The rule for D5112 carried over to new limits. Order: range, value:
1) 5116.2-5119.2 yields 19.1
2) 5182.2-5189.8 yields 14.3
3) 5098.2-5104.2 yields 15.8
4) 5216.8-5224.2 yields 17.3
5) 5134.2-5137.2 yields 16.6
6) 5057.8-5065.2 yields 17.3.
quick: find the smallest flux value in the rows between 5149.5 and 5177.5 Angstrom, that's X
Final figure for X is 12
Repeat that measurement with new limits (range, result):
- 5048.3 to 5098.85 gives 14.2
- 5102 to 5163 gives 13.5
